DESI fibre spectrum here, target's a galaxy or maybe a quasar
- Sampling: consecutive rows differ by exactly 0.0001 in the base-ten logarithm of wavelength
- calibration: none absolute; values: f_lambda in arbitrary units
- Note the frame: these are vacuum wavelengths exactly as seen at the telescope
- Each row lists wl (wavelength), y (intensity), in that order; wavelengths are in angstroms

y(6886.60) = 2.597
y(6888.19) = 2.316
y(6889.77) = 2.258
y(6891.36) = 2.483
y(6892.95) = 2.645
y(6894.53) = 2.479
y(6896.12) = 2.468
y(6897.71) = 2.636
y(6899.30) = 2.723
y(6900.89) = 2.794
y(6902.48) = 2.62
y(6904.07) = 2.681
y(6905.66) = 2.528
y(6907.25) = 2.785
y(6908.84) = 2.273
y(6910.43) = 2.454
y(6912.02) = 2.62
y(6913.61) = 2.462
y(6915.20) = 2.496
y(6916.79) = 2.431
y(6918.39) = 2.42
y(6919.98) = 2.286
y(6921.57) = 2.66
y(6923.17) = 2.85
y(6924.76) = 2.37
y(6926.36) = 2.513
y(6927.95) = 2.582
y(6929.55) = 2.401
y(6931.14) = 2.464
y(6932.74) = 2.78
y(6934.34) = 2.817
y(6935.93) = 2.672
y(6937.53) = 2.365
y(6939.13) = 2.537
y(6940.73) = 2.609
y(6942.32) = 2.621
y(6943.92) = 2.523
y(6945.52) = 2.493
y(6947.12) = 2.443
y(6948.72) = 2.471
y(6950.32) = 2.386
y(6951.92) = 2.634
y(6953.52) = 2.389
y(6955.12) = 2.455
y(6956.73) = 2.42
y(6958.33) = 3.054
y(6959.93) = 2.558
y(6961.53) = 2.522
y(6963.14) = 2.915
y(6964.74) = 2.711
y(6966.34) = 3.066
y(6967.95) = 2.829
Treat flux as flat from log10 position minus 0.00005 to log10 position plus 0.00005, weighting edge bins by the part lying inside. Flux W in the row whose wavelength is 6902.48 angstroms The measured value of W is 2.62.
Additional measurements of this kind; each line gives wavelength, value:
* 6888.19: 2.316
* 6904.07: 2.681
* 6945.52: 2.493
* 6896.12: 2.468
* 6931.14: 2.464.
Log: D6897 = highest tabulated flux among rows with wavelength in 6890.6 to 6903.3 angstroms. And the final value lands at 2.794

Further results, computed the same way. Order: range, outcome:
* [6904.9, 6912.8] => 2.785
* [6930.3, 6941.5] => 2.817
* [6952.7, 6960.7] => 3.054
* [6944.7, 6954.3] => 2.634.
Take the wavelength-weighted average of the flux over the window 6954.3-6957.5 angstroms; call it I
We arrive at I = 2.43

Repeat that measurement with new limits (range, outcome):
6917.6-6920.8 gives 2.36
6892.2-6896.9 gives 2.53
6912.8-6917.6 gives 2.46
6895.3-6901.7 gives 2.65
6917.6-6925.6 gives 2.52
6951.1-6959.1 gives 2.59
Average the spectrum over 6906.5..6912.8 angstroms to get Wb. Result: 2.53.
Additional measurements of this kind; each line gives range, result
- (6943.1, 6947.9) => 2.49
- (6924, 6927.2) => 2.44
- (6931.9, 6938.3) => 2.66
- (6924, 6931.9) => 2.47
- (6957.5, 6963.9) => 2.76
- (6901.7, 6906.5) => 2.61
